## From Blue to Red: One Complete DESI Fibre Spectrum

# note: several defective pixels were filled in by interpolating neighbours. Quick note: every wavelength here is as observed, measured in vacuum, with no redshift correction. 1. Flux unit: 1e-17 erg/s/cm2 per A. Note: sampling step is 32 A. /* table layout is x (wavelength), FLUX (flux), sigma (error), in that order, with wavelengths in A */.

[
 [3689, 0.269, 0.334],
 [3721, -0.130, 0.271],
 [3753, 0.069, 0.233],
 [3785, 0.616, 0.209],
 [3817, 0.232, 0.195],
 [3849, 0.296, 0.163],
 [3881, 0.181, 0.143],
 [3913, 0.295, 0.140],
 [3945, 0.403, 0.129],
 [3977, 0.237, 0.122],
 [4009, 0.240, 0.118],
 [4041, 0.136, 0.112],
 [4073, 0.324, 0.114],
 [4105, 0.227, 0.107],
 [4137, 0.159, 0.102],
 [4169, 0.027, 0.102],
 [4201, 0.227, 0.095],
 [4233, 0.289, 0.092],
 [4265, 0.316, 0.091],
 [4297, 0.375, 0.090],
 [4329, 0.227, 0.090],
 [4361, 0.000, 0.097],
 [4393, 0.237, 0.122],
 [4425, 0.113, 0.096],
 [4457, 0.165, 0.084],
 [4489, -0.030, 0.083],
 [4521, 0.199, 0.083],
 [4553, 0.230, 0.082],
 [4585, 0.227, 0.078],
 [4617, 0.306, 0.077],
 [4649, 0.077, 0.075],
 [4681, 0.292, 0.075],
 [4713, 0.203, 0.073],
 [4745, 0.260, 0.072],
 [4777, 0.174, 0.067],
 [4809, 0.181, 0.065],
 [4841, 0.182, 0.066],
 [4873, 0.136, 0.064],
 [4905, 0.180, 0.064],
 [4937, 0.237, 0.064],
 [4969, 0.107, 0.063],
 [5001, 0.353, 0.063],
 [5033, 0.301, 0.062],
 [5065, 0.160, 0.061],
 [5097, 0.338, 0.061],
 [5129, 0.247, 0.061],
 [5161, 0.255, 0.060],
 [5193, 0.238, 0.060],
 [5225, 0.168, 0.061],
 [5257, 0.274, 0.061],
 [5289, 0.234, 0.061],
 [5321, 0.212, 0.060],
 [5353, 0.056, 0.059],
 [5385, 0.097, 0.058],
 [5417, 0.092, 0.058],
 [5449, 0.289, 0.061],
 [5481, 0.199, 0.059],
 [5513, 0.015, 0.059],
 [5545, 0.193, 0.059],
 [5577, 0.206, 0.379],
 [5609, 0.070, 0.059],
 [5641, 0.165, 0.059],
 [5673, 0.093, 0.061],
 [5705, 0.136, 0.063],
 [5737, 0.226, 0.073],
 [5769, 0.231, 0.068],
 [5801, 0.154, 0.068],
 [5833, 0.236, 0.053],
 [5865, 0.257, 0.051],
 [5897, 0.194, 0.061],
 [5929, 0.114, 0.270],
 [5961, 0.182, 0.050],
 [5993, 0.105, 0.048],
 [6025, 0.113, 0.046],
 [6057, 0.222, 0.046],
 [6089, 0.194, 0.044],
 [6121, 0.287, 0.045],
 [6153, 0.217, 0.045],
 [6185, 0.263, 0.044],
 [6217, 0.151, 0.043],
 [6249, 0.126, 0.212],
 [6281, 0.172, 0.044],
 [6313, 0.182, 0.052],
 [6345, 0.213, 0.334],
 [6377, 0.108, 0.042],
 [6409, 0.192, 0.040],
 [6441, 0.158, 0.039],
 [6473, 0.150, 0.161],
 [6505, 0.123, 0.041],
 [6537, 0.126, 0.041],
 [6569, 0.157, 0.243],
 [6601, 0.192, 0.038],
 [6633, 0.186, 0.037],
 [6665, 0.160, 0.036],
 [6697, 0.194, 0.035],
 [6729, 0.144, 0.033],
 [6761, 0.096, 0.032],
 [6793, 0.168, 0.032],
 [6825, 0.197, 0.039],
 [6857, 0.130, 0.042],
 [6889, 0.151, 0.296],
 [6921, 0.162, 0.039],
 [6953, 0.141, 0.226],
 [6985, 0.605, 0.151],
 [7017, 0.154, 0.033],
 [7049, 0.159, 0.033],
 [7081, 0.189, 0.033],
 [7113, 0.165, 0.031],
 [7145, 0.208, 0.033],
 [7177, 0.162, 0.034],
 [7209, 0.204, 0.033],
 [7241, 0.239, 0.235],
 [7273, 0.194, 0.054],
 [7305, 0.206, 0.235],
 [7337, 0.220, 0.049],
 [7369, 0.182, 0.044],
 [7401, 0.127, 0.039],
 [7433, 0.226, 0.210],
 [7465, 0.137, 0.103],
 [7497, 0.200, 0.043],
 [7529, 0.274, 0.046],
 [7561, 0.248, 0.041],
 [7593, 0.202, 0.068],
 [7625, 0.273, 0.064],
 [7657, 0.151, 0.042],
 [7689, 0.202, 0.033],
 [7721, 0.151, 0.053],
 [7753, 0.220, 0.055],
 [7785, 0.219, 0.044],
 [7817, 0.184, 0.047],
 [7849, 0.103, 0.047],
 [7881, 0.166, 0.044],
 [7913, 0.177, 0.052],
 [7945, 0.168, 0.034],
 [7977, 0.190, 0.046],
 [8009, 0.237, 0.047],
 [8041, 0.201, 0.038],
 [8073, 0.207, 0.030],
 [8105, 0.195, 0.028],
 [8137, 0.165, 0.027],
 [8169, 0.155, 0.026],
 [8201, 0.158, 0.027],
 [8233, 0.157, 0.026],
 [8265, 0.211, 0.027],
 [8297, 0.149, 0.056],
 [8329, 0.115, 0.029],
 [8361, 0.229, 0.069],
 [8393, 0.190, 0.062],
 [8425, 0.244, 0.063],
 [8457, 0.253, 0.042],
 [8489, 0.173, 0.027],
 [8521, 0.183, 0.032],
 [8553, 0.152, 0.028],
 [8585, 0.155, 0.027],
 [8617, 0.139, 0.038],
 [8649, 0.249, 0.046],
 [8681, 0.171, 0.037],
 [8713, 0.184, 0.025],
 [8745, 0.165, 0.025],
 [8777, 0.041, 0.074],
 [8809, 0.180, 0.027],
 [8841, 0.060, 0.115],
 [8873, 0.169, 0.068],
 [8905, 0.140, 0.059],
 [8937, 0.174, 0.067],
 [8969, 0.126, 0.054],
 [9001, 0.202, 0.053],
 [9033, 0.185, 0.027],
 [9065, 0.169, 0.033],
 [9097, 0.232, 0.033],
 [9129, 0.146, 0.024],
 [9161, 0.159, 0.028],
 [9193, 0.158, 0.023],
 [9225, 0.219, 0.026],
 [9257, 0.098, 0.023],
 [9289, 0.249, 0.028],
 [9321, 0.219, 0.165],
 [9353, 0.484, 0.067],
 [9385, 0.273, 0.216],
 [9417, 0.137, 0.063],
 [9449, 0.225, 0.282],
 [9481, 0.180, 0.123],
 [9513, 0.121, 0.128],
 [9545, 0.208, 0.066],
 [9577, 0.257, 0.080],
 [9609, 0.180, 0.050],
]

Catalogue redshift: 0.870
